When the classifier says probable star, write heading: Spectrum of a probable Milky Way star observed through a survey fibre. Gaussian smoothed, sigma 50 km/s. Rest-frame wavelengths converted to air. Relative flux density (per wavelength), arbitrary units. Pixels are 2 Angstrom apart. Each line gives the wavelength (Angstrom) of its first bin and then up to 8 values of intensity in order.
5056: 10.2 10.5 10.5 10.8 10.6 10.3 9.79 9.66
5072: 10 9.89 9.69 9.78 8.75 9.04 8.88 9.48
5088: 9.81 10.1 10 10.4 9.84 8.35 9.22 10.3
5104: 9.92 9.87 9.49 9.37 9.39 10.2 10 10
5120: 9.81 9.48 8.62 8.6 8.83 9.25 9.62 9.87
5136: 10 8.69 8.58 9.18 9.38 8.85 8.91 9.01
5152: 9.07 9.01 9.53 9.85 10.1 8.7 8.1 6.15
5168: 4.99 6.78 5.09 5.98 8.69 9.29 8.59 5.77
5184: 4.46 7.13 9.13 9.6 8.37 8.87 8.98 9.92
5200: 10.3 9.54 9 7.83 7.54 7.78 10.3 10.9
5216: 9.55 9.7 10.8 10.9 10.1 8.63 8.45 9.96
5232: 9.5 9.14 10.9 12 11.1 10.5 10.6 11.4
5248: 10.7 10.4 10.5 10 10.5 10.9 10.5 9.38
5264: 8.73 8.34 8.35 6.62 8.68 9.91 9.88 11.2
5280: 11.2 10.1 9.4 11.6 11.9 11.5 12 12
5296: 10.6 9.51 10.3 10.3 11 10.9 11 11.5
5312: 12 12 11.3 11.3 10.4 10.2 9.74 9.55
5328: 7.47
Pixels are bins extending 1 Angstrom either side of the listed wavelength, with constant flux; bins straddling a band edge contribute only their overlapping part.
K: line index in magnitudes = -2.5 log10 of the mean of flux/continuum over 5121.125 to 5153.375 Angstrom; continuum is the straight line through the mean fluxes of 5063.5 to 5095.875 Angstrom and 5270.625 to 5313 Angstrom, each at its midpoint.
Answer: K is 0.10 mag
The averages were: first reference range 9.75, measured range 9.12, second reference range 10.7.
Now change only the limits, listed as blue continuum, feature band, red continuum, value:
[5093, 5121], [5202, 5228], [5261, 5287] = 0.02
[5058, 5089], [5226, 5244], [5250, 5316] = 0.01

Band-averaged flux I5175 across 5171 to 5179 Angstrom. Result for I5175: 7.26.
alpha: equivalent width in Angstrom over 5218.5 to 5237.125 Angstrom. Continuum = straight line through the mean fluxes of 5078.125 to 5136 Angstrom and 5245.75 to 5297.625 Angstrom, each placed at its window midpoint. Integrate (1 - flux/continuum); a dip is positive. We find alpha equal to 0.4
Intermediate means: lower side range 9.53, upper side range 10.2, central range 9.83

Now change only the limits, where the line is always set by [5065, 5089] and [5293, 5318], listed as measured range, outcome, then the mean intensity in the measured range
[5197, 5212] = 2.1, 8.94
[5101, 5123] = 0.0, 9.8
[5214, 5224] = 0.2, 10.3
